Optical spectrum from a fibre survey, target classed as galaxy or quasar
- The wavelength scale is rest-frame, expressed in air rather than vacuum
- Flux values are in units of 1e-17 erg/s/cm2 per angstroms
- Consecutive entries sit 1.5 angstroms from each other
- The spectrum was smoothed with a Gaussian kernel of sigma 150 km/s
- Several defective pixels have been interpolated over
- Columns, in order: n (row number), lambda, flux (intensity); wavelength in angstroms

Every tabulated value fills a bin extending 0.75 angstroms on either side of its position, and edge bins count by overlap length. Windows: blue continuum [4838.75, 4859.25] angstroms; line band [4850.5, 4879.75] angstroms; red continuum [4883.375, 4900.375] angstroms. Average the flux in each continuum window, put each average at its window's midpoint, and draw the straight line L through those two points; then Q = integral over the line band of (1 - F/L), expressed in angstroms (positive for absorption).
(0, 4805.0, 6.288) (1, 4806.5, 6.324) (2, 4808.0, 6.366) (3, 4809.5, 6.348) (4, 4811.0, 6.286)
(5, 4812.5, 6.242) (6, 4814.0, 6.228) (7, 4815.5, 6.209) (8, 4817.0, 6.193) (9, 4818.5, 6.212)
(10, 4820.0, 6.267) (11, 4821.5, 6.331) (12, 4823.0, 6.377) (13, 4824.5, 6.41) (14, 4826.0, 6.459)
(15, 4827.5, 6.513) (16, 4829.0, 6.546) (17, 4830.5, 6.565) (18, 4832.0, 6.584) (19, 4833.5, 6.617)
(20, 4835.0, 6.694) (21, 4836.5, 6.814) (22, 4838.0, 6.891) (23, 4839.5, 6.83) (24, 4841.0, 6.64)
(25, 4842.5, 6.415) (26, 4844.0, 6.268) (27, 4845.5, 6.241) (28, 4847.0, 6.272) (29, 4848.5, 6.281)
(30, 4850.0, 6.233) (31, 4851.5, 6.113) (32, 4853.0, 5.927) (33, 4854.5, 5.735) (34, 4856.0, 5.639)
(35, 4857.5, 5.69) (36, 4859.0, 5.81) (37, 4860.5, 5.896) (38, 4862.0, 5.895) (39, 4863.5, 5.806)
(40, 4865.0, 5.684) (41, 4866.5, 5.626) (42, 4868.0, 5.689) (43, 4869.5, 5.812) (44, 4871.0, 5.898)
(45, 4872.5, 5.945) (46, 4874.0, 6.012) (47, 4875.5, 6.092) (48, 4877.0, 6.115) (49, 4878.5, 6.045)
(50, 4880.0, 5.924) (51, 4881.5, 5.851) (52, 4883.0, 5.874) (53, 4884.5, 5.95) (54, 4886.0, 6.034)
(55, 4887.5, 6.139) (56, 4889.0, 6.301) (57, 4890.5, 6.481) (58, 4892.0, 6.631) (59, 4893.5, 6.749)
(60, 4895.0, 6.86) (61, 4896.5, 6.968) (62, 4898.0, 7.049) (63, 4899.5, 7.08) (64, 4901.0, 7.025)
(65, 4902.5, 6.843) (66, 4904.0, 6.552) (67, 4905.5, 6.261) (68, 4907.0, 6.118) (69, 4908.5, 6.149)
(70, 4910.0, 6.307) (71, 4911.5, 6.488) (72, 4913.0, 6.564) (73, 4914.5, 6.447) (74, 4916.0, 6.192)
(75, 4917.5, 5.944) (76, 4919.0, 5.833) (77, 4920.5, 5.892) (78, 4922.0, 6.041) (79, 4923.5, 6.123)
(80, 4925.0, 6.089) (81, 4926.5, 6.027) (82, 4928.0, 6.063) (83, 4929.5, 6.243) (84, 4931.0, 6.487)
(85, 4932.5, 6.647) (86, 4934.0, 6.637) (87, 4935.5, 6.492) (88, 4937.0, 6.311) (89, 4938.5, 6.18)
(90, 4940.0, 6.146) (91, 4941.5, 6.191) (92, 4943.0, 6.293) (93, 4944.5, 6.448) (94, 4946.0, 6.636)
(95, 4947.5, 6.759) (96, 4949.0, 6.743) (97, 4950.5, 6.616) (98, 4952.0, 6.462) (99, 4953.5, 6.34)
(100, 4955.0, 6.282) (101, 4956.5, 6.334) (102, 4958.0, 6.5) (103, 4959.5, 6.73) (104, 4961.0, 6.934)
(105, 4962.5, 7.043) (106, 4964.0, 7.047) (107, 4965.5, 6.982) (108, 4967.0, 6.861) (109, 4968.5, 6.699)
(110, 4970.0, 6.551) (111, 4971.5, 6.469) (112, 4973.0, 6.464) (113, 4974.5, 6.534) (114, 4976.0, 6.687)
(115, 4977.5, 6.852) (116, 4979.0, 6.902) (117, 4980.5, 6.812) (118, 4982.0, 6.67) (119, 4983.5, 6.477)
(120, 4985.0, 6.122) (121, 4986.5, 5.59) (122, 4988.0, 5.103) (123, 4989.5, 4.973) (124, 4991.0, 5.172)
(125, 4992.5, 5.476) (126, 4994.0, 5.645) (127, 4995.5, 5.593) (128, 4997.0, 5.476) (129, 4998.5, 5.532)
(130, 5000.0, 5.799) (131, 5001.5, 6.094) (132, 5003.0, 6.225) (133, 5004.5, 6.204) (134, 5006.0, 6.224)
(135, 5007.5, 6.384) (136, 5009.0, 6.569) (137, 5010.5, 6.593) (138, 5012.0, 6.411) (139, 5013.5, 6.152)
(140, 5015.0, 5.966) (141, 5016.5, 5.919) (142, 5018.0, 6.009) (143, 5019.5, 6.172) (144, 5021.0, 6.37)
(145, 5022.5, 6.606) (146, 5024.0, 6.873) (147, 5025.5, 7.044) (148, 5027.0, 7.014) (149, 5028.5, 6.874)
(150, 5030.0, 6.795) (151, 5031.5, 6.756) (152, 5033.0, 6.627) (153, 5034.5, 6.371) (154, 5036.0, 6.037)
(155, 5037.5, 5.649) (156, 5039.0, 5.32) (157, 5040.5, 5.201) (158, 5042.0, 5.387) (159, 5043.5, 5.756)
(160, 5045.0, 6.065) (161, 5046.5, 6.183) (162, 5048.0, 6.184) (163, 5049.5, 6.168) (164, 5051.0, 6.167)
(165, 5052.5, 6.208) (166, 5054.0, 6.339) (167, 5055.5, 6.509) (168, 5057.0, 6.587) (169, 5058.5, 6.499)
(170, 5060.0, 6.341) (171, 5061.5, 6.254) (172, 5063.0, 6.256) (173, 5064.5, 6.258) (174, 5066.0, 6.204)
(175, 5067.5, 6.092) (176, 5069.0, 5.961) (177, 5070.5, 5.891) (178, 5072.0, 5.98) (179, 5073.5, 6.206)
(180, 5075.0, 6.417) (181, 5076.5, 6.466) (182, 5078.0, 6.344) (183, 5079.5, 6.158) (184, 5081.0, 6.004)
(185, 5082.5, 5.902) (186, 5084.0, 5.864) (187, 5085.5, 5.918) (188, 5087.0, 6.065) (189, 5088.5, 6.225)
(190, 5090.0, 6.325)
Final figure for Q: 2.0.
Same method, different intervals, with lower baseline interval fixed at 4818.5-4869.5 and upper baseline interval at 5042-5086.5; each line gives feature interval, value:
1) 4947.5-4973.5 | -1.93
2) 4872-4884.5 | 0.48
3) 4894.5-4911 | -1.16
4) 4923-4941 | -0.25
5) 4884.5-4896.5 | -0.47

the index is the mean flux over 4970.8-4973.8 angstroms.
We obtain 6.47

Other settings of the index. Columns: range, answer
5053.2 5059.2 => 6.48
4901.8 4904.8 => 6.69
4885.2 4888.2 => 6.08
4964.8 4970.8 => 6.77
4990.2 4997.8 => 5.47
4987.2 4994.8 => 5.28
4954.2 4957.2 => 6.31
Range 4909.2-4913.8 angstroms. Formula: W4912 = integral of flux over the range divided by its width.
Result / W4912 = 6.45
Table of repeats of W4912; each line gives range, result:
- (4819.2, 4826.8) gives 6.37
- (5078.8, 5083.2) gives 6.02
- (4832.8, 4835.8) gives 6.66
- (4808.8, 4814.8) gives 6.27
